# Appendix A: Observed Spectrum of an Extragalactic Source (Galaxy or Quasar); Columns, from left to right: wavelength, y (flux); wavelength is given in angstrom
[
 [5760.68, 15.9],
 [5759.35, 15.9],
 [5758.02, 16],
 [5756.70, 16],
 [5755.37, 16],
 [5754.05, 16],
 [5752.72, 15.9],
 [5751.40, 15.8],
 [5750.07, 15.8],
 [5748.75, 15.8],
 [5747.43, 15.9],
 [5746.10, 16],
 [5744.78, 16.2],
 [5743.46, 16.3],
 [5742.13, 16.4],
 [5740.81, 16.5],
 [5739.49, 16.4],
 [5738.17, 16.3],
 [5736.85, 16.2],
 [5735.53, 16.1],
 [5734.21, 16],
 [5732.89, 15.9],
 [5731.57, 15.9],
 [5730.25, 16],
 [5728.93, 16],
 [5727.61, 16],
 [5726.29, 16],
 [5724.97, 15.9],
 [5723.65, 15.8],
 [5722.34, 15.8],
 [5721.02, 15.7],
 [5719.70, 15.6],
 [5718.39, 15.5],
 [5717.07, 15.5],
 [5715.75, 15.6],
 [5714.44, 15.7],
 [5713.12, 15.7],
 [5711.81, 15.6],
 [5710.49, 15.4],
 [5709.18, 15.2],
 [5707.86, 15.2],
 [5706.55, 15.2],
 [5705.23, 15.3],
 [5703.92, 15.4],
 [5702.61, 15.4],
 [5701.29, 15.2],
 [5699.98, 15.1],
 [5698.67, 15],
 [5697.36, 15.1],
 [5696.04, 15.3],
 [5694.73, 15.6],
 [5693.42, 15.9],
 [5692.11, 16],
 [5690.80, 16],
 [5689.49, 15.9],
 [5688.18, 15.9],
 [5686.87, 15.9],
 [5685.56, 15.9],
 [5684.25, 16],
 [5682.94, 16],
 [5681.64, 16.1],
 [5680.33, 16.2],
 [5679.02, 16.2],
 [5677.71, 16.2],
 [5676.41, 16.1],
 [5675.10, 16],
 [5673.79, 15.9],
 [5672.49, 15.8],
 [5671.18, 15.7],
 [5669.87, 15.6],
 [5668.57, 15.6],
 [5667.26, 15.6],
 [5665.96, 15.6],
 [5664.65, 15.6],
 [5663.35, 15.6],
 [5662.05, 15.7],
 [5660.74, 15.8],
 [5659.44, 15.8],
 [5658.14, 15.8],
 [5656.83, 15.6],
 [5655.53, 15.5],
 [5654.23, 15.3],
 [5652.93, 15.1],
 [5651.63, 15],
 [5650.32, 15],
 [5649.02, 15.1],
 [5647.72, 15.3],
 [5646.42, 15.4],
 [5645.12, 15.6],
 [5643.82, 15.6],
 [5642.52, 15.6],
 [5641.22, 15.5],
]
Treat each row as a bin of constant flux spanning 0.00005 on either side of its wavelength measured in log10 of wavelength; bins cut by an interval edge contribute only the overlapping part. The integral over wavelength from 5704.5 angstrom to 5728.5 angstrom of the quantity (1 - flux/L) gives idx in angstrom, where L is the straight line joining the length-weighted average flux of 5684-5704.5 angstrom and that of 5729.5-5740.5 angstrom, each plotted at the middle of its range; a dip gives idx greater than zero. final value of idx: 0.4 angstrom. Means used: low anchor 15.6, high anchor 16.1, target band 15.6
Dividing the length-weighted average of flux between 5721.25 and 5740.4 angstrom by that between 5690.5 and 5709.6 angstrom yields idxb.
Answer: 1.04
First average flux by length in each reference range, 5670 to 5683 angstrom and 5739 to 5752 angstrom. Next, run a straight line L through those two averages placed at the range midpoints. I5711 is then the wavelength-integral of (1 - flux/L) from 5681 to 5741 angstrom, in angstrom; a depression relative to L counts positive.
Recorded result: 1.22 angstrom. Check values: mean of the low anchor 16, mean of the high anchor 16.1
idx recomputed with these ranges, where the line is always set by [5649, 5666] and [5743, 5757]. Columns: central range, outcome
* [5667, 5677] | -0.16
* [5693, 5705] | 0.28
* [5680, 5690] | -0.23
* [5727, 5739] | -0.13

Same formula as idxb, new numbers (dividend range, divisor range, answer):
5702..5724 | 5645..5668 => 1.00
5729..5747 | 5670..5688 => 1.01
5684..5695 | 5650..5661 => 1.03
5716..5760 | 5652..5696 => 1.01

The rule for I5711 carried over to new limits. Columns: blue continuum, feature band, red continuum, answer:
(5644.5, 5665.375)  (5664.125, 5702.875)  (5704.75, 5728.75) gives -0.58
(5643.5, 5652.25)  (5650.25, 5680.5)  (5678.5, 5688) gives -0.08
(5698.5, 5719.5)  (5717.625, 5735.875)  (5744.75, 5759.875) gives -0.30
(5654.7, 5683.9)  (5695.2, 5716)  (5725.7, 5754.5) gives 0.79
